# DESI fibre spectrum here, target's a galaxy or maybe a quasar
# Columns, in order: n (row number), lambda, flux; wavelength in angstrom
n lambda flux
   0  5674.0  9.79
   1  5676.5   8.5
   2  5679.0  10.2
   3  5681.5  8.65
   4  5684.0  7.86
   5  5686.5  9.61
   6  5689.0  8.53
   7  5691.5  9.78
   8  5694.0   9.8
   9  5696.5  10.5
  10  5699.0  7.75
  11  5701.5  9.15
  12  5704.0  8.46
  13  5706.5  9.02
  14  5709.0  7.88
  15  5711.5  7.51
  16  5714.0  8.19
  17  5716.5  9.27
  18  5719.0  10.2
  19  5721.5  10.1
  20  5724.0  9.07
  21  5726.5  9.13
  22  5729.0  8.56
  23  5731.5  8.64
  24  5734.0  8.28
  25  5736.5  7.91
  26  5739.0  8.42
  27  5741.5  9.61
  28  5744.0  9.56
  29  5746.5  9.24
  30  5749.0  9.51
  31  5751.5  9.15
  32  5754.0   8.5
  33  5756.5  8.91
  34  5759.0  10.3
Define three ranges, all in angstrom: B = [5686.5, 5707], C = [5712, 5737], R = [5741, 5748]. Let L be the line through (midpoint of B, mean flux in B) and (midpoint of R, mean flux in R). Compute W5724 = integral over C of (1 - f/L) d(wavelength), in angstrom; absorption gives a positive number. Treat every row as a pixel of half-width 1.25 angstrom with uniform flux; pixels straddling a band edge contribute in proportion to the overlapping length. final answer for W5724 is 1.09 angstrom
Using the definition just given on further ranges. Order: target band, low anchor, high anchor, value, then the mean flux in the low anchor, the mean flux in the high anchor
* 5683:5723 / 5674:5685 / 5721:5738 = -0.6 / 8.94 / 8.75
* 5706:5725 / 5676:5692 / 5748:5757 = 0.2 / 9.01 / 9.01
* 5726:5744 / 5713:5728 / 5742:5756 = 1.1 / 9.33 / 9.2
